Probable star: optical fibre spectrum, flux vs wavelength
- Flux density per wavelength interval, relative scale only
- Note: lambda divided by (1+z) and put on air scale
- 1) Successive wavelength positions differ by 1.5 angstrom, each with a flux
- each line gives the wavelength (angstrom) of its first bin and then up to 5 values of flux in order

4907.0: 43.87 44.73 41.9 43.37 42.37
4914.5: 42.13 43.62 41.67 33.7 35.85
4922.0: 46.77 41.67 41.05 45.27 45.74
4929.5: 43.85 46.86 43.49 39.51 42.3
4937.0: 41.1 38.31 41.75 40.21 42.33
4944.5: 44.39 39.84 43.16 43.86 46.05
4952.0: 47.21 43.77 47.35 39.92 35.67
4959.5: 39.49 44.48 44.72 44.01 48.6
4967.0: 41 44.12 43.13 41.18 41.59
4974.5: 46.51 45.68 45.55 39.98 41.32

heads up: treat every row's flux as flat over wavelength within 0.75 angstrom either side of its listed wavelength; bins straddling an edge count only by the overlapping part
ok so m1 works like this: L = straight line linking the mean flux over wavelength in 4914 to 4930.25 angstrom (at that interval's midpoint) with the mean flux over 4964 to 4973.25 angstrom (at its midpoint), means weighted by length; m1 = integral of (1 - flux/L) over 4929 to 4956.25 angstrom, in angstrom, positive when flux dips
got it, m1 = -0.3 angstrom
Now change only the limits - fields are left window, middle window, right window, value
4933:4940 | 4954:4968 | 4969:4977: -0.06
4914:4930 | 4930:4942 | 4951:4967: 0.20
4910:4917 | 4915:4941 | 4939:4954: 0.62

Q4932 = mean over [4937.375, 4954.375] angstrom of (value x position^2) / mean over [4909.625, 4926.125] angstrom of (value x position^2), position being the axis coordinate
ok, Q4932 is 1.05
